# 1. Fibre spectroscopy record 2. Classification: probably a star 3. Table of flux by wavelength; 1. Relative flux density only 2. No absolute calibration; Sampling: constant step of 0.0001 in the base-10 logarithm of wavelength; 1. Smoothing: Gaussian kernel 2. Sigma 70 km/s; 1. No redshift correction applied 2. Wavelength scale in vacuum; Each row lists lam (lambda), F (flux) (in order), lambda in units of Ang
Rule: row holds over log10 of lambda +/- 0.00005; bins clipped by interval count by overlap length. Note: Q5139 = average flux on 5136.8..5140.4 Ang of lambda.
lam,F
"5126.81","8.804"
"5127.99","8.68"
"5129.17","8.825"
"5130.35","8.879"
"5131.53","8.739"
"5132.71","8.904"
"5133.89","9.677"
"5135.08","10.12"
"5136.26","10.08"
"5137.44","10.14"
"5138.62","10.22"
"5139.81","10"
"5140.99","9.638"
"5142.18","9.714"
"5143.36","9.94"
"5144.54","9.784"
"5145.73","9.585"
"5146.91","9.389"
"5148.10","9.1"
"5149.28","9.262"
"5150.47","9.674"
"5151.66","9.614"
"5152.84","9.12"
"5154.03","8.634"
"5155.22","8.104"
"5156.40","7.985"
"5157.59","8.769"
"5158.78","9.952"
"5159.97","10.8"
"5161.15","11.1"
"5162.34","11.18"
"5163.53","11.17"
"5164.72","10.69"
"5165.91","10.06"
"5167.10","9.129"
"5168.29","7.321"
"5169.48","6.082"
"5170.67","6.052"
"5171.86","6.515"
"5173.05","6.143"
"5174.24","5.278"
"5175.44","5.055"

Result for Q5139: 10.1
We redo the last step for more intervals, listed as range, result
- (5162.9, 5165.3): 10.9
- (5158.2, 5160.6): 10.4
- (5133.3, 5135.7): 9.88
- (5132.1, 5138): 9.78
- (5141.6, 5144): 9.86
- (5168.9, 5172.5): 6.22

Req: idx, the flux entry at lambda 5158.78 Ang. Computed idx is 9.952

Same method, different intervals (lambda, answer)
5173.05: 6.143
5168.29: 7.321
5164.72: 10.69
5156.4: 7.985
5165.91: 10.06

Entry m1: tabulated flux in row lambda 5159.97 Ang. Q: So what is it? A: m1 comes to 10.8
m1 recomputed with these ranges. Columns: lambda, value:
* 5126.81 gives 8.804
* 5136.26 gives 10.08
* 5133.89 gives 9.677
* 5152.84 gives 9.12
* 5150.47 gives 9.674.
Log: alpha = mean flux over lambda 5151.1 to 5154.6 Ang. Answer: 9.13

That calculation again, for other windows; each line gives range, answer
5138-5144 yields 9.91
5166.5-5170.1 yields 7.5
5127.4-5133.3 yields 8.82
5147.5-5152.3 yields 9.41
